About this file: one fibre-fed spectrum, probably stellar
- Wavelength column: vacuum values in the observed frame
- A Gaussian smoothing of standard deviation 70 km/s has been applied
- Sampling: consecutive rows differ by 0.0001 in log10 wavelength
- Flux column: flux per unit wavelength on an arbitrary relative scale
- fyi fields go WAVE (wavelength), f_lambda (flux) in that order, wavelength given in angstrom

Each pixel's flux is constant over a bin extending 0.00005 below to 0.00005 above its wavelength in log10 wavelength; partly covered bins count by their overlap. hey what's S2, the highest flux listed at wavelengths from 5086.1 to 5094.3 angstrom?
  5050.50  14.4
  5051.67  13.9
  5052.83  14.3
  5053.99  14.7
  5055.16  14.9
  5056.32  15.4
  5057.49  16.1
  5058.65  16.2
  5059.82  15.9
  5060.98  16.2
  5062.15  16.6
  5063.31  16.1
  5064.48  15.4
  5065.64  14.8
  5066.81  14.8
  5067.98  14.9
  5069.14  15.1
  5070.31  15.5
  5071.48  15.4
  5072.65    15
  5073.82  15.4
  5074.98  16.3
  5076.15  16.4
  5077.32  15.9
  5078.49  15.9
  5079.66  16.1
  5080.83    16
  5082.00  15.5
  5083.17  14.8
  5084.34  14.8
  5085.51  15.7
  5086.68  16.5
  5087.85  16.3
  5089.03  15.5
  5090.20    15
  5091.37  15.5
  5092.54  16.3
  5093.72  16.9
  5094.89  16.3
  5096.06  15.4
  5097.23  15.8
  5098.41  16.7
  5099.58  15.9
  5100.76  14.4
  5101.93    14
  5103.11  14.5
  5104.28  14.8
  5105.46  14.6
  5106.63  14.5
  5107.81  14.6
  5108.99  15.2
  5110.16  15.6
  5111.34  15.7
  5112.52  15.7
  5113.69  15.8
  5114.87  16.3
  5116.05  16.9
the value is 16.9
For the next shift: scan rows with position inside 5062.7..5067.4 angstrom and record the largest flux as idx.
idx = 16.1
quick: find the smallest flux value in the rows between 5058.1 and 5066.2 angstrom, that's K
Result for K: 14.8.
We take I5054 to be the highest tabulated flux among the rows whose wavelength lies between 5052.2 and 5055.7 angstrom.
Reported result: 14.9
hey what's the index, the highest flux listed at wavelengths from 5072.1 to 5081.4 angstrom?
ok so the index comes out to 16.4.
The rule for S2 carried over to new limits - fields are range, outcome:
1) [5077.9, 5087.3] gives 16.5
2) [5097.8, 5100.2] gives 16.7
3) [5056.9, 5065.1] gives 16.6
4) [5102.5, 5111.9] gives 15.7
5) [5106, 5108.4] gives 14.6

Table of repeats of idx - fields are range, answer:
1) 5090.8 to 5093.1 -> 16.3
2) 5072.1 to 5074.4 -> 15.4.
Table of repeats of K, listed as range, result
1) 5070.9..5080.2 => 15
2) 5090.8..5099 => 15.4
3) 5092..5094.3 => 16.3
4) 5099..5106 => 14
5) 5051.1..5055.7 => 13.9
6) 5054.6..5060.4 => 14.9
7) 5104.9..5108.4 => 14.5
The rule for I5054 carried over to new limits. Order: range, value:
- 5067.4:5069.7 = 15.1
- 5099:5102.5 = 15.9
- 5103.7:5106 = 14.8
